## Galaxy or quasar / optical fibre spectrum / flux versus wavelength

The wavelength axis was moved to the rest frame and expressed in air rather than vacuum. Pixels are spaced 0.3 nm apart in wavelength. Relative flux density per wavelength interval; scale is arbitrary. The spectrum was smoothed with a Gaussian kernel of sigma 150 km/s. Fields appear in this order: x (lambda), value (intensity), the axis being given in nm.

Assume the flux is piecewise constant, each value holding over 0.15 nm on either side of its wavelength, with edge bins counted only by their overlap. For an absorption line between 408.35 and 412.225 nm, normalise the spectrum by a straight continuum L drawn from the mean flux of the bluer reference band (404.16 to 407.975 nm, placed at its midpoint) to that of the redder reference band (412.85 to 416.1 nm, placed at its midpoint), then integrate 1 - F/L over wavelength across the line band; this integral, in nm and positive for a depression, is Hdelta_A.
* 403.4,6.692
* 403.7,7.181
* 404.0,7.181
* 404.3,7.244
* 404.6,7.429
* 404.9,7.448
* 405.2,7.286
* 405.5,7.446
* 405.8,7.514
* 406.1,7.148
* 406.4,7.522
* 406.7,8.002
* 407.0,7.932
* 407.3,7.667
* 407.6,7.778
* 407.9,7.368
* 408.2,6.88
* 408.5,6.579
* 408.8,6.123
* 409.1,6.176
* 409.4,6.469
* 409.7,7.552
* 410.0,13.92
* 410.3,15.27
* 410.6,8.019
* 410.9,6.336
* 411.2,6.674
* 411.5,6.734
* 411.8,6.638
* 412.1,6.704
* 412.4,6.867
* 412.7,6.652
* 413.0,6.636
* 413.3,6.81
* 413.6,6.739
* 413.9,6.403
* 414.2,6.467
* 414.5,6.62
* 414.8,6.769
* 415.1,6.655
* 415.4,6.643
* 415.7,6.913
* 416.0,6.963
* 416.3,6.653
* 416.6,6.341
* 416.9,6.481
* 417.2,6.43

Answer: -0.46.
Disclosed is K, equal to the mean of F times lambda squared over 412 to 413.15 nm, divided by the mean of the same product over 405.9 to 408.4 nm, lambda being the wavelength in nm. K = 0.9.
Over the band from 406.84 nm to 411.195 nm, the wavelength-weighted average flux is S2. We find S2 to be 8.1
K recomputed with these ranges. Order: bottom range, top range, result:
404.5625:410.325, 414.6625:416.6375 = 0.89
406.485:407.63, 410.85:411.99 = 0.86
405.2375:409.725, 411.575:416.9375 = 0.96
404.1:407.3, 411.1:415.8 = 0.92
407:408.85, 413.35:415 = 0.95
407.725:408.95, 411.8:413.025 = 1.01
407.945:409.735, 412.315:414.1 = 1.03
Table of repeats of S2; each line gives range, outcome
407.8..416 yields 7.31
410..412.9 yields 8.06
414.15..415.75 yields 6.68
